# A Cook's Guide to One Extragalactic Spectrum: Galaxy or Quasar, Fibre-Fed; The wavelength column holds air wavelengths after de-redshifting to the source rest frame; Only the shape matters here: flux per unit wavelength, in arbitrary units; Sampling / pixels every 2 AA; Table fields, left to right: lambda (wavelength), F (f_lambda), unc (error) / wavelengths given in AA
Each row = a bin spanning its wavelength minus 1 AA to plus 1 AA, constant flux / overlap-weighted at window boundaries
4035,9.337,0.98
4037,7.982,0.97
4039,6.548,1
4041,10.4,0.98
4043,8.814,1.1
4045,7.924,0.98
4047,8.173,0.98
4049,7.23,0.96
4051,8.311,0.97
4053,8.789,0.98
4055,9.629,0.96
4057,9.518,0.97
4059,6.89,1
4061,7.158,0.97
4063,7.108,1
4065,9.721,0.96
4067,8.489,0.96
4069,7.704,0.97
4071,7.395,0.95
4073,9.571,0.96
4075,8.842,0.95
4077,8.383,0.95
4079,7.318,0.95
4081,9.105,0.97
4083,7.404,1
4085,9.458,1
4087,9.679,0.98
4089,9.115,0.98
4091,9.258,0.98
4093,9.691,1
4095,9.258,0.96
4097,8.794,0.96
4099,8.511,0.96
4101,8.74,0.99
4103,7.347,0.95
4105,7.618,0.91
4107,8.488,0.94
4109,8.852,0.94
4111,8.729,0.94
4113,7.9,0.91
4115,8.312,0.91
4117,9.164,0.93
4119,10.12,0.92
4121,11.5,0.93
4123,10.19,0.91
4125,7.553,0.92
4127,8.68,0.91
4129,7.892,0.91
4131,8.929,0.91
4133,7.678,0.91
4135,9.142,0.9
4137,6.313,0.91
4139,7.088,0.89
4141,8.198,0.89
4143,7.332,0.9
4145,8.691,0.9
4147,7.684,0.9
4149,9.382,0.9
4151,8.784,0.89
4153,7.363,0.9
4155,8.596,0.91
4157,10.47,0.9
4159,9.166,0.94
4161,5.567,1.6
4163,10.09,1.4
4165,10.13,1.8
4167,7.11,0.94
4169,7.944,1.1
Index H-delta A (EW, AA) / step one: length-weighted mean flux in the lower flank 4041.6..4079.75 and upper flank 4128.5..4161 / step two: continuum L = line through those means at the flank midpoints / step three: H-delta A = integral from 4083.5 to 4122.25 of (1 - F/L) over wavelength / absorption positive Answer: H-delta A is -3.3 AA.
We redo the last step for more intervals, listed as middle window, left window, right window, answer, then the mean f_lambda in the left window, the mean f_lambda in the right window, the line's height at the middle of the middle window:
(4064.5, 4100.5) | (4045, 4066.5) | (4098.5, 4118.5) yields -1.8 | 8.24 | 8.41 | 8.33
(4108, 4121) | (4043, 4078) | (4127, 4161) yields -1.3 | 8.3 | 8.23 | 8.25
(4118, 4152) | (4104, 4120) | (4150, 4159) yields 0.8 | 8.65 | 8.84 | 8.75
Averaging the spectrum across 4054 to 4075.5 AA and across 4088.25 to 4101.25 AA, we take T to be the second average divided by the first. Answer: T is 1.09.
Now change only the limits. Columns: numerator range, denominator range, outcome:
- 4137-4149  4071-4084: 0.93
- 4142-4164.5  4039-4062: 1.02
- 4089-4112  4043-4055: 1.05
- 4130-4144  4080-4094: 0.86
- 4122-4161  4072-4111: 0.95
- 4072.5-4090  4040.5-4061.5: 1.04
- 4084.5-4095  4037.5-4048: 1.13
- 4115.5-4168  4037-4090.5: 1.02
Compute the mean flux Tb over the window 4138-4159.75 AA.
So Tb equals 8.42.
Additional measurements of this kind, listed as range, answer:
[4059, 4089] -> 8.36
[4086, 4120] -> 8.8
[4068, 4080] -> 8.2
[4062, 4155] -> 8.53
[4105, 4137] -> 8.76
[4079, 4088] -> 8.73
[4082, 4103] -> 8.91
